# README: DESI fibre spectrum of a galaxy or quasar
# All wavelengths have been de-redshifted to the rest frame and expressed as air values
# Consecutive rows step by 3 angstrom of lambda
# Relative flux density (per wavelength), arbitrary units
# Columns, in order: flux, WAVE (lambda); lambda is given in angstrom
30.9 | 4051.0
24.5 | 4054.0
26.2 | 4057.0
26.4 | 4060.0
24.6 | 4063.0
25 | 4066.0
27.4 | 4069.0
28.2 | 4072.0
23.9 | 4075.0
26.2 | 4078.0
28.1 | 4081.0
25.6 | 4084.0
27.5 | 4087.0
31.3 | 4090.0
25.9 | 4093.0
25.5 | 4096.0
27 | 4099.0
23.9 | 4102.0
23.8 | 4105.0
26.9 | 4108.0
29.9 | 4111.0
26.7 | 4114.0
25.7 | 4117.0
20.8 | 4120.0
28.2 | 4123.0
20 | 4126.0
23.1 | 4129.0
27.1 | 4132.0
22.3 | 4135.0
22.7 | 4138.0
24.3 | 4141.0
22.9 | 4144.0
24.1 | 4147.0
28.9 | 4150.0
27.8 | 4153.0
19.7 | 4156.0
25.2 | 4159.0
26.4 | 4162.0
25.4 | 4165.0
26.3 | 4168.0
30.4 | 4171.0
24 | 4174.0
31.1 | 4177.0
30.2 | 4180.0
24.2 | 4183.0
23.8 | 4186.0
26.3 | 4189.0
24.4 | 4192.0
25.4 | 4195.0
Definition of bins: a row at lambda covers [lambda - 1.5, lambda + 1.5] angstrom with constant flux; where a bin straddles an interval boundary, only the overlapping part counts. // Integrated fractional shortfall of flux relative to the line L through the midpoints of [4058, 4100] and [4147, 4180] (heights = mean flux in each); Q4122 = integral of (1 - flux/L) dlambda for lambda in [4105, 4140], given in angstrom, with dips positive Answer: 2.36 angstrom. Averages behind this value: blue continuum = 26.6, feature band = 24.8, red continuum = 26.6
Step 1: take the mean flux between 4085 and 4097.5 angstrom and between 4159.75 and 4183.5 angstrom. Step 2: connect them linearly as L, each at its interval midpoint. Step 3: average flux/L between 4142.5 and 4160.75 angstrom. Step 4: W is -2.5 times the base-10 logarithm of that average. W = 0.11 mag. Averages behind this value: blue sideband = 27.5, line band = 24.8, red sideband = 27.3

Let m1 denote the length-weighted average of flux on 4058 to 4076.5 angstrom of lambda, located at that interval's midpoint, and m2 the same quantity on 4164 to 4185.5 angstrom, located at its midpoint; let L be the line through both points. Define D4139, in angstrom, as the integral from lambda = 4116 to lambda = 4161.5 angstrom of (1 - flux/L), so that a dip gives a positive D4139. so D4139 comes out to 4.4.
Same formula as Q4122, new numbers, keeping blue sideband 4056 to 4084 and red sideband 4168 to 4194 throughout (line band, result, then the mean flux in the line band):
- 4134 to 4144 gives 1.3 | 23.1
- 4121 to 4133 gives 1.0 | 24.3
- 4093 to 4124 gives 0.7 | 25.8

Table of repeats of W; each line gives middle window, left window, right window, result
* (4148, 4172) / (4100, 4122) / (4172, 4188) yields 0.011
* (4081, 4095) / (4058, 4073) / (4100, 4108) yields -0.093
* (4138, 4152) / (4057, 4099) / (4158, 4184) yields 0.087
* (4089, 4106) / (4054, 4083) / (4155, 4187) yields -0.001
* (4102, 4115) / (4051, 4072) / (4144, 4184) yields -0.009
